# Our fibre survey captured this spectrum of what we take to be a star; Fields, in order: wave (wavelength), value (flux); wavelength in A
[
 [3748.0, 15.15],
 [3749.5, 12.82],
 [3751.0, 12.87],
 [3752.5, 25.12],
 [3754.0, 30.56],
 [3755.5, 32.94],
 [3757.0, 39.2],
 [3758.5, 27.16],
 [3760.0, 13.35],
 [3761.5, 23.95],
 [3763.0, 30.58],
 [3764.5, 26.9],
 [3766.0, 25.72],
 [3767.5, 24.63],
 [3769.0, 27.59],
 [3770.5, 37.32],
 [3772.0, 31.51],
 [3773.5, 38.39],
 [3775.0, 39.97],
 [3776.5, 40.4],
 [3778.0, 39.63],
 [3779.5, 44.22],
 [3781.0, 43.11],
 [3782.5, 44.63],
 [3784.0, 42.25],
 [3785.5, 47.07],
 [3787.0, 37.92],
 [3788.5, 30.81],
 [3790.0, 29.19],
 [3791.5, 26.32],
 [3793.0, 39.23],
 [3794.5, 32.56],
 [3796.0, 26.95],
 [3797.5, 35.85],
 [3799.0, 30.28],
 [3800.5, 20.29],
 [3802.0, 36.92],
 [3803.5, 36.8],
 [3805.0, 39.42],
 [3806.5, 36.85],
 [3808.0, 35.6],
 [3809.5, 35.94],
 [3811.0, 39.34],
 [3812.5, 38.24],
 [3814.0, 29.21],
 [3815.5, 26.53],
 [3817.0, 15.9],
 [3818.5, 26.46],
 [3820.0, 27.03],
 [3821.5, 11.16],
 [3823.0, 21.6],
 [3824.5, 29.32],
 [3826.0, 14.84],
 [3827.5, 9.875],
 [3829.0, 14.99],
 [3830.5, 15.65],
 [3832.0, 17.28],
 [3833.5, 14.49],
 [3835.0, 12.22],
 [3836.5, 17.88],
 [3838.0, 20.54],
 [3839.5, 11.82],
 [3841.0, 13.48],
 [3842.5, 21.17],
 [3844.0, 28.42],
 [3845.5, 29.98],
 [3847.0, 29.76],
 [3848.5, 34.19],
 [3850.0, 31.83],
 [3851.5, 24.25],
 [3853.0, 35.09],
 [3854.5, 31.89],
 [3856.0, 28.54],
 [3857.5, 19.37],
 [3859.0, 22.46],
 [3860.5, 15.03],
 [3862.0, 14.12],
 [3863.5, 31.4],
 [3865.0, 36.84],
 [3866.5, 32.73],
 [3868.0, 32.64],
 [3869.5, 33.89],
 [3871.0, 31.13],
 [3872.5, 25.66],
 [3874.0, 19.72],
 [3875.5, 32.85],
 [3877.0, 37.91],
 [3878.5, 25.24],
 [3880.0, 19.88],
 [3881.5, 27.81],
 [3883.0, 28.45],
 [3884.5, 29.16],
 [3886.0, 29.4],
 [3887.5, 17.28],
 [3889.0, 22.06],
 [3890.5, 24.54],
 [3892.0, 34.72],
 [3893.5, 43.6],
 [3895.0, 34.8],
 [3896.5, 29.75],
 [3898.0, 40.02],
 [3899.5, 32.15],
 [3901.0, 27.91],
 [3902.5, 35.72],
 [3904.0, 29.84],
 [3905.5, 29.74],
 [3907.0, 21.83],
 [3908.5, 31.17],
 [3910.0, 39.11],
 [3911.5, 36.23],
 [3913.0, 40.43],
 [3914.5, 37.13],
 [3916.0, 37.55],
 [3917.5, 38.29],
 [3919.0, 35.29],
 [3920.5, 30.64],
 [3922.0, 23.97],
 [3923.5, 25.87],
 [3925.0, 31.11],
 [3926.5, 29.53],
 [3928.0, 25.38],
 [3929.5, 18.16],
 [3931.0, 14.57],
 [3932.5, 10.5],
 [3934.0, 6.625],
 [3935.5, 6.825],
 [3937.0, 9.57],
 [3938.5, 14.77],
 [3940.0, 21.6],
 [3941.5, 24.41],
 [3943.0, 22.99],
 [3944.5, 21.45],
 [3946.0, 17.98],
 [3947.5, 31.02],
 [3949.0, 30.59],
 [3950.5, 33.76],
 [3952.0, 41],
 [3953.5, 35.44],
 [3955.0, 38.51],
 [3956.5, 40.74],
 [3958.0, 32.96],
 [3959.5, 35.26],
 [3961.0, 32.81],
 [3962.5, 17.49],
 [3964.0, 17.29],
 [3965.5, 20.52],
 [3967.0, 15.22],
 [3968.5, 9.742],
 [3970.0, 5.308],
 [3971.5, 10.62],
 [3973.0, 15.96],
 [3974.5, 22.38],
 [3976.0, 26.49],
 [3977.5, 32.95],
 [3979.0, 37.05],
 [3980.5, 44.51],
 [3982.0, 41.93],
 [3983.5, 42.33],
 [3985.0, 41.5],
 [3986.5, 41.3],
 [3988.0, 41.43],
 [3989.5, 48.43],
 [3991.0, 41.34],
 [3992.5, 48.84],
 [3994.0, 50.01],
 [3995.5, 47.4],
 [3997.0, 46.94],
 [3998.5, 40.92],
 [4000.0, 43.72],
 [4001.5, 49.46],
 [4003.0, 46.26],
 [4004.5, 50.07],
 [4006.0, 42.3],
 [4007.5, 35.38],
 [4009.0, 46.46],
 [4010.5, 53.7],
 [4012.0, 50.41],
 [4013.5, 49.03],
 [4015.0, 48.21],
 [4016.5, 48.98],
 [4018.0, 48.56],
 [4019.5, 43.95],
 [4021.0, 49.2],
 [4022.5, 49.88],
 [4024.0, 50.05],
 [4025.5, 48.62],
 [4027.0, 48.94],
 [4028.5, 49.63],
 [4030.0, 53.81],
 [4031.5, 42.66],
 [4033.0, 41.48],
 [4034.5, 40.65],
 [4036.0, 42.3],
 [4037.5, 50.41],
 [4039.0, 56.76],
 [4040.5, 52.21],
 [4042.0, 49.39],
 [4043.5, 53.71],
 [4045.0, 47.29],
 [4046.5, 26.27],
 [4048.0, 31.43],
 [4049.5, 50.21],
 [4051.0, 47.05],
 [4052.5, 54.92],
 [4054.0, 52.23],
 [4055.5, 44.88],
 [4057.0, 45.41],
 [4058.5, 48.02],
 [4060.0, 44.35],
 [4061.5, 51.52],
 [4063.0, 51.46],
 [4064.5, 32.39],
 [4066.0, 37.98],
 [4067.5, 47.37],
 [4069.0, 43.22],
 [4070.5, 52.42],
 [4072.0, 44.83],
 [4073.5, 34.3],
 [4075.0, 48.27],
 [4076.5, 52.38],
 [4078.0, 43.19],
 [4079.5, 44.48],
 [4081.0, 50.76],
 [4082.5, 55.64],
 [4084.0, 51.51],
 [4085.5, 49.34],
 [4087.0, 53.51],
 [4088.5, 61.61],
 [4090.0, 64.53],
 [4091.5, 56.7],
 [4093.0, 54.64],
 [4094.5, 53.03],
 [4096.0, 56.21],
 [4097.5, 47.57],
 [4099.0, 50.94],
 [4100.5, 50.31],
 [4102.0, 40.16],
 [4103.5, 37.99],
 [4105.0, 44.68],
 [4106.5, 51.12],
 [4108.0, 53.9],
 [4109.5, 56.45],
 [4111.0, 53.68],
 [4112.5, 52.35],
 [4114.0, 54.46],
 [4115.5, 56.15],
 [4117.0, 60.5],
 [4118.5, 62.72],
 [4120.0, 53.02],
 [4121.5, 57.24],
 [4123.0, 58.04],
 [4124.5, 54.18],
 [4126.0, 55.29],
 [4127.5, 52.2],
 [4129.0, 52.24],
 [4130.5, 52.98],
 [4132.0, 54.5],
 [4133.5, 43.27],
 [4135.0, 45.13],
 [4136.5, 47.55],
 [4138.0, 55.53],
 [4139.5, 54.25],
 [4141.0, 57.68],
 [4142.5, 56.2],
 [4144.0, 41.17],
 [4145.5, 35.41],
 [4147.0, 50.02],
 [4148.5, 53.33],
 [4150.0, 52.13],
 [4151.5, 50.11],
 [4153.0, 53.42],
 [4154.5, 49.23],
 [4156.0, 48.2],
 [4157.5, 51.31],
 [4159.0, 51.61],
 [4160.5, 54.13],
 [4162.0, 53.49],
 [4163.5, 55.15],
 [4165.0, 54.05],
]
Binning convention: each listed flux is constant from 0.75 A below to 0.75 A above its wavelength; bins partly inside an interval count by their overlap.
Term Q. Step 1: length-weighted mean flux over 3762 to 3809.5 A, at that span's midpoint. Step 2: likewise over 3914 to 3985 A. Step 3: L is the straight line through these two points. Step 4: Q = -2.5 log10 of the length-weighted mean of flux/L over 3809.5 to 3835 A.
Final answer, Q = 0.43 mag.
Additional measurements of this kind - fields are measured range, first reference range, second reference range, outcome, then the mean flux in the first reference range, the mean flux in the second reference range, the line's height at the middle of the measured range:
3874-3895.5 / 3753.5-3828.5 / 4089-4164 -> 0.28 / 31.4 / 52.1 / 37.2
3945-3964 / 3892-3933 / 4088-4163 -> 0.12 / 30.9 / 52.2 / 35.1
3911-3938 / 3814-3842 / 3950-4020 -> 0.17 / 18.2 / 37.3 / 29.9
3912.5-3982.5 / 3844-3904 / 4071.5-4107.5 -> 0.37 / 29.1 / 50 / 36.2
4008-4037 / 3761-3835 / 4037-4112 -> -0.06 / 30.3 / 48.7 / 45.2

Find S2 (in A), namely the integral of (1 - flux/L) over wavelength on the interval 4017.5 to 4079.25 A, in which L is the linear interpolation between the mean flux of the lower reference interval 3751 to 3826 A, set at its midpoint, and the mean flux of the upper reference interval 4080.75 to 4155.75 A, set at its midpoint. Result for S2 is 1.9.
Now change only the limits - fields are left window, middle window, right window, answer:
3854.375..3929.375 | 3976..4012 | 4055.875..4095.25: -3.0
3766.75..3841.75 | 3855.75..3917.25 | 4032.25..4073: 8.8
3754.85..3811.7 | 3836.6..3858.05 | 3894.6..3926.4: 5.0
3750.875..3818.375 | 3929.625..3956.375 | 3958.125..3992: 6.4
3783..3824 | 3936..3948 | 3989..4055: 6.2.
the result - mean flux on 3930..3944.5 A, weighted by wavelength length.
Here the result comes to 15.1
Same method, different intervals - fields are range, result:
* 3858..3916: 29.9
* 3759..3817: 33.6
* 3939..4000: 31.8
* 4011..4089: 47.4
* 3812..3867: 23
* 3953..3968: 28.2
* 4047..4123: 49.9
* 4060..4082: 45.4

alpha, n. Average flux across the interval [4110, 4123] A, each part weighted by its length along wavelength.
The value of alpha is 56.4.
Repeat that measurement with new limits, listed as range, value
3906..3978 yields 25.4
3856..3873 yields 26.9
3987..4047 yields 46.9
